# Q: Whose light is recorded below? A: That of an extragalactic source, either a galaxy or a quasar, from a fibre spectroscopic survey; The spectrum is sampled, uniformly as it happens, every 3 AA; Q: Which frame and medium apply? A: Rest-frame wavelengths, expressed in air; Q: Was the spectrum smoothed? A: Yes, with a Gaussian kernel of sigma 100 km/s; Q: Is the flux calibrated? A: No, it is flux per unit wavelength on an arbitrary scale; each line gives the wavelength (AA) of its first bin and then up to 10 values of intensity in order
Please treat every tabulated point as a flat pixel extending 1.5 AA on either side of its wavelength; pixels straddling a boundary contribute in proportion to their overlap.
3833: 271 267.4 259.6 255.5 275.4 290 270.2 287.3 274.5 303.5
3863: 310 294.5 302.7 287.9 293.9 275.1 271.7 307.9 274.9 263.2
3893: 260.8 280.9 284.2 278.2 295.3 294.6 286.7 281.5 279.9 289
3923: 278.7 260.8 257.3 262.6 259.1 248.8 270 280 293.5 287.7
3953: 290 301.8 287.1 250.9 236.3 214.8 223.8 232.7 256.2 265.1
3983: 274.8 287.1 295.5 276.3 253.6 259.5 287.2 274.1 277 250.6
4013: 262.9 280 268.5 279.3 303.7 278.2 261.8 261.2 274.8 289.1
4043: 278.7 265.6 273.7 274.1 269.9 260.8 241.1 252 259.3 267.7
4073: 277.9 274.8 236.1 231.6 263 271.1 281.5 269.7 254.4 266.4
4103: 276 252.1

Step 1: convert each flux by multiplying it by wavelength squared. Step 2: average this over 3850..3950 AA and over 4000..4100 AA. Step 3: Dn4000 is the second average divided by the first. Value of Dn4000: 1.03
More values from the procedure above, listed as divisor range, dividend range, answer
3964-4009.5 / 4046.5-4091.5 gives 1.05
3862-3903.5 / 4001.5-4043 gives 1.04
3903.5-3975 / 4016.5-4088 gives 1.05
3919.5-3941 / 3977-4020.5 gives 1.06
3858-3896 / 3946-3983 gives 0.95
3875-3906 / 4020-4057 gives 1.06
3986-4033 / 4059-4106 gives 0.99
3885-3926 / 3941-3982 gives 0.97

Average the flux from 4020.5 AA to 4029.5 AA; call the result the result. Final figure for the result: 287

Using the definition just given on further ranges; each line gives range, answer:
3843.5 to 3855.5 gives 281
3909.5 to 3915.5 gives 284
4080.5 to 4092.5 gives 262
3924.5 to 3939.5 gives 258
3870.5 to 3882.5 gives 282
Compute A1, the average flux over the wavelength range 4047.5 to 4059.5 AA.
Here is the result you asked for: 270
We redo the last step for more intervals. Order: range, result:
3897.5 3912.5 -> 288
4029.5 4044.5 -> 273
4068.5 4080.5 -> 264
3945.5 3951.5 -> 291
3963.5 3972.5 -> 225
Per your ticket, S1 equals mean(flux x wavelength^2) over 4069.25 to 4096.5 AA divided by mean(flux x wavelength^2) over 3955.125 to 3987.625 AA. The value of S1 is 1.08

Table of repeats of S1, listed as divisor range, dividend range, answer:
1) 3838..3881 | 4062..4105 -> 1.03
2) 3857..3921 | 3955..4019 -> 0.97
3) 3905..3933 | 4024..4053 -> 1.05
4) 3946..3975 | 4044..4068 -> 1.05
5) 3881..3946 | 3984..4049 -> 1.05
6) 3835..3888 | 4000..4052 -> 1.05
